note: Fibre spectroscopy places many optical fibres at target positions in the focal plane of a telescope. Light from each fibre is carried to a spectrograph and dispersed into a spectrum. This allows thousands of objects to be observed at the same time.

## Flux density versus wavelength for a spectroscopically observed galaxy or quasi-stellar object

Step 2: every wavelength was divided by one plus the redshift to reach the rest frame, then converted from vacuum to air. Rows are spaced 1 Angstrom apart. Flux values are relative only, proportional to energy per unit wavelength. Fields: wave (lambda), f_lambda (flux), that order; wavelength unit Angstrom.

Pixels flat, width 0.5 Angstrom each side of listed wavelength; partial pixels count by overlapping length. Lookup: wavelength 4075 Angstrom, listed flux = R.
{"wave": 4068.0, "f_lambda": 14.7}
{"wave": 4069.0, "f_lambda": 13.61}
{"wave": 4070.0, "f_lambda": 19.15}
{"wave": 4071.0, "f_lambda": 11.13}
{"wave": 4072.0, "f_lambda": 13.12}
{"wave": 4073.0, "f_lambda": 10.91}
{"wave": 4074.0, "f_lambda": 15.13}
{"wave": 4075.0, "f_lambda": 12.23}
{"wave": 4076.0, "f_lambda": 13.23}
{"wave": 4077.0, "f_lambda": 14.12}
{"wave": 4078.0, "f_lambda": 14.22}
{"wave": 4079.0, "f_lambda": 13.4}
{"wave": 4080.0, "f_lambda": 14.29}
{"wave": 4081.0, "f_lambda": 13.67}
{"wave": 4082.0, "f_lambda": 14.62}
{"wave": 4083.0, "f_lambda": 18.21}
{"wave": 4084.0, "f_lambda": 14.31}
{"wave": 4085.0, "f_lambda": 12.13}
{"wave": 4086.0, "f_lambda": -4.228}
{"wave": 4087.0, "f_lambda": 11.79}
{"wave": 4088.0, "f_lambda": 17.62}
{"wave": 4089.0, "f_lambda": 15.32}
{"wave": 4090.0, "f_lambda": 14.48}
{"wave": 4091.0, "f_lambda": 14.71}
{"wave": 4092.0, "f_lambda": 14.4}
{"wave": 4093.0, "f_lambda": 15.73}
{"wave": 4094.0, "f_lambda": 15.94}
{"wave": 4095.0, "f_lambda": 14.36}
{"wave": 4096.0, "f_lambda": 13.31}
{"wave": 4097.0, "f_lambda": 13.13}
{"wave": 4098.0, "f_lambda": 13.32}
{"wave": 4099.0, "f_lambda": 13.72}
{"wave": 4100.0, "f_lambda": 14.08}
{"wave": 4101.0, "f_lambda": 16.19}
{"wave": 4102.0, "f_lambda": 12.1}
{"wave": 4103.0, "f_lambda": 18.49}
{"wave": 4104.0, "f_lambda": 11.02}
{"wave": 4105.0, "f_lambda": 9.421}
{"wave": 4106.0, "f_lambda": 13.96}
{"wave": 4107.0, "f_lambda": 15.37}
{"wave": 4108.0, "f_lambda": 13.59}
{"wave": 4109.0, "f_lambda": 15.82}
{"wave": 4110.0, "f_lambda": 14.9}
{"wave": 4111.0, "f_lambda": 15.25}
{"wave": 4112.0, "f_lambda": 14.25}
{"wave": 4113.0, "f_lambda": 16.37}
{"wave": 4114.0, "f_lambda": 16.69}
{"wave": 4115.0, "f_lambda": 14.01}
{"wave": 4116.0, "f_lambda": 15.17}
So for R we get 12.23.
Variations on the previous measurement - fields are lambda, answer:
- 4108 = 13.59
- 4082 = 14.62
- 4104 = 11.02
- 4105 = 9.421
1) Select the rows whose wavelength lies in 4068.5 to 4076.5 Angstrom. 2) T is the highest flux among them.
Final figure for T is 19.15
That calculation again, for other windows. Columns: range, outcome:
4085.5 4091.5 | 17.62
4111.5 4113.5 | 16.37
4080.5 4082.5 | 14.62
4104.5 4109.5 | 15.82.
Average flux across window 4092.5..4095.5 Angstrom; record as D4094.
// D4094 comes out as 15.3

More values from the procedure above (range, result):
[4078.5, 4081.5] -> 13.8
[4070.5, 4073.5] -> 11.7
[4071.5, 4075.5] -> 12.8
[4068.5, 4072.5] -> 14.3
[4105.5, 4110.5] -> 14.7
